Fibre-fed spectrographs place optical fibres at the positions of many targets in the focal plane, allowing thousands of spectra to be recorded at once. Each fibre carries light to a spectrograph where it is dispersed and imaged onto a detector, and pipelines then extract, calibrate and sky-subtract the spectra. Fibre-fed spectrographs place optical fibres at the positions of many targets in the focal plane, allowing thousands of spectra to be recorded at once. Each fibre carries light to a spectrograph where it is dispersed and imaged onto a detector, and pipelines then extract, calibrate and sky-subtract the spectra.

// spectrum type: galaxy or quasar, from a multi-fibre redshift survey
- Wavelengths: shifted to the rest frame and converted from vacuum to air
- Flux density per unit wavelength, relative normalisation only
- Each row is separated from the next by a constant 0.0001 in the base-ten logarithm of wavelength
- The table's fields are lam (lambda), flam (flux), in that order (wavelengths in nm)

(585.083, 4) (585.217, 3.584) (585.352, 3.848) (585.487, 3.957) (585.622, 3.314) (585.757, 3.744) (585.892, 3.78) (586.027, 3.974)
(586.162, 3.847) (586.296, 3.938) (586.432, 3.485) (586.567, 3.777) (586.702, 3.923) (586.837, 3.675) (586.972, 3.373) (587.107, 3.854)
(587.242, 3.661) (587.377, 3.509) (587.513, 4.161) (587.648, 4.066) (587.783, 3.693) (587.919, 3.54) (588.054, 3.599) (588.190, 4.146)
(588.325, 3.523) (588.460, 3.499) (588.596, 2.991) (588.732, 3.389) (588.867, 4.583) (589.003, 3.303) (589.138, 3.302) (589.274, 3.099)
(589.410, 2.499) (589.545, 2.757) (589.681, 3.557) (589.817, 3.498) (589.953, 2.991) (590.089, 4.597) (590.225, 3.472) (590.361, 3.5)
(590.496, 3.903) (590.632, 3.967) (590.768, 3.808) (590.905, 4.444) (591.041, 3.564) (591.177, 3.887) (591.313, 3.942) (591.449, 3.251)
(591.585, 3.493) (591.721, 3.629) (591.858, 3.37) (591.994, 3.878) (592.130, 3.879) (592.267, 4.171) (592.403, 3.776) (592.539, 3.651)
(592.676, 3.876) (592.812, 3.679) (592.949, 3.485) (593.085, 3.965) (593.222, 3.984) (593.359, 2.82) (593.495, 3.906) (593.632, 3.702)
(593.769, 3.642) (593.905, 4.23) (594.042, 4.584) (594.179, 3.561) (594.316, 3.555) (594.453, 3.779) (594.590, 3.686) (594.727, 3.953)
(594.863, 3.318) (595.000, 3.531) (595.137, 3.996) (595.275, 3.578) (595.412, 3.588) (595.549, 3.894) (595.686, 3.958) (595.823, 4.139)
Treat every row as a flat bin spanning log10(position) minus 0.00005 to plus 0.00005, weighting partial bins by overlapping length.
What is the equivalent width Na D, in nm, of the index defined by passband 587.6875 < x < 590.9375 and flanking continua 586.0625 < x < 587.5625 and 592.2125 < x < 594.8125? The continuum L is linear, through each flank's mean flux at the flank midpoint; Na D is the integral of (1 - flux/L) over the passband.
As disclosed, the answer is 0.17 nm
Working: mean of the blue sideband 3.75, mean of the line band 3.56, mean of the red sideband 3.79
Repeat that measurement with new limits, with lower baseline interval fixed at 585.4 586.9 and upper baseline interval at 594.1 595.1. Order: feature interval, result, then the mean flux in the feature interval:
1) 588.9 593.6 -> 0.09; 3.62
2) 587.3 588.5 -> 0.00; 3.75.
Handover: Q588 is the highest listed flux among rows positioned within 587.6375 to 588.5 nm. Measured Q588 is 4.146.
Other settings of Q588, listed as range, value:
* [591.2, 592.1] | 3.942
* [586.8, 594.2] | 4.597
